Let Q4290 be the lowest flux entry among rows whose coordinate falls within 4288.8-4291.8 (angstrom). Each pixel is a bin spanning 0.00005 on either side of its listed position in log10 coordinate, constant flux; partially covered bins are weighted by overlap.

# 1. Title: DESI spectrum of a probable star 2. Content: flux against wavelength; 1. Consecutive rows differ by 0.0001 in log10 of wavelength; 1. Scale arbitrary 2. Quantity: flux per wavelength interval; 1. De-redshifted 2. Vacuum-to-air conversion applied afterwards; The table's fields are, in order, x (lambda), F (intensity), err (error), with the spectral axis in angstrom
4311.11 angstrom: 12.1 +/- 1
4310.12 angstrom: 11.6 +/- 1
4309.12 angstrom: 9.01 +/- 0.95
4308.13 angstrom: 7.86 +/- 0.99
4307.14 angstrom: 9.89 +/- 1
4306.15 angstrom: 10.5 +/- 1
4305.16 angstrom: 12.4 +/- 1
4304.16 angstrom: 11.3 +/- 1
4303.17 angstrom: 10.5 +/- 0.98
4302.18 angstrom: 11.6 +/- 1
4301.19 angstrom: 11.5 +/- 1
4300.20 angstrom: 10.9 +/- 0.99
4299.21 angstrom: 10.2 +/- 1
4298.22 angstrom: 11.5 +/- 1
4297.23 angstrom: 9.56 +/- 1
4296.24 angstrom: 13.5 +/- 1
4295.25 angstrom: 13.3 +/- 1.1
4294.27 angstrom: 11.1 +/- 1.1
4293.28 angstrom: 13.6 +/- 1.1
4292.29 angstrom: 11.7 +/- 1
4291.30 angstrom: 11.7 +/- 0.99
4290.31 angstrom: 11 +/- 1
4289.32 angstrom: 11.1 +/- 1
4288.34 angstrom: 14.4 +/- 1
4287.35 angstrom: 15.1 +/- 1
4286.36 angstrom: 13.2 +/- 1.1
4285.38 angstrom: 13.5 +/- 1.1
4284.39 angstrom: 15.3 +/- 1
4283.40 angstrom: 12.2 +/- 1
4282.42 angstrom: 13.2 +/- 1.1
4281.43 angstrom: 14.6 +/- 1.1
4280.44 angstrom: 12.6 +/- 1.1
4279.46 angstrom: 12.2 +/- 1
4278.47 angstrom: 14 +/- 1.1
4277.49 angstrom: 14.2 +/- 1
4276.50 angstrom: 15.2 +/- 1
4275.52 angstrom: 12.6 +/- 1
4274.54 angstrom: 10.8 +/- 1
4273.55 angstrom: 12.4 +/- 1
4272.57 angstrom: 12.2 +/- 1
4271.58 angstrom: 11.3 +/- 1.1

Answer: 11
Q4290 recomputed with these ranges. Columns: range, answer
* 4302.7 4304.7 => 10.5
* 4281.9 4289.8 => 11.1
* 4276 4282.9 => 12.2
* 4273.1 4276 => 10.8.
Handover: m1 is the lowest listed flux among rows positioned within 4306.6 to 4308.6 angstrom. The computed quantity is 7.86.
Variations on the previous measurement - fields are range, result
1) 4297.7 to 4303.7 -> 10.2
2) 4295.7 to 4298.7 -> 9.56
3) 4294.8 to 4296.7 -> 13.3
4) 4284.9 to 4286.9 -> 13.2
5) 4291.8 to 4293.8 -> 11.7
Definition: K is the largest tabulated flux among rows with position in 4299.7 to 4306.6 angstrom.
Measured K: 12.4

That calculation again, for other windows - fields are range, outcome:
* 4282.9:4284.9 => 15.3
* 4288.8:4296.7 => 13.6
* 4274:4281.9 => 15.2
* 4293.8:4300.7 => 13.5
